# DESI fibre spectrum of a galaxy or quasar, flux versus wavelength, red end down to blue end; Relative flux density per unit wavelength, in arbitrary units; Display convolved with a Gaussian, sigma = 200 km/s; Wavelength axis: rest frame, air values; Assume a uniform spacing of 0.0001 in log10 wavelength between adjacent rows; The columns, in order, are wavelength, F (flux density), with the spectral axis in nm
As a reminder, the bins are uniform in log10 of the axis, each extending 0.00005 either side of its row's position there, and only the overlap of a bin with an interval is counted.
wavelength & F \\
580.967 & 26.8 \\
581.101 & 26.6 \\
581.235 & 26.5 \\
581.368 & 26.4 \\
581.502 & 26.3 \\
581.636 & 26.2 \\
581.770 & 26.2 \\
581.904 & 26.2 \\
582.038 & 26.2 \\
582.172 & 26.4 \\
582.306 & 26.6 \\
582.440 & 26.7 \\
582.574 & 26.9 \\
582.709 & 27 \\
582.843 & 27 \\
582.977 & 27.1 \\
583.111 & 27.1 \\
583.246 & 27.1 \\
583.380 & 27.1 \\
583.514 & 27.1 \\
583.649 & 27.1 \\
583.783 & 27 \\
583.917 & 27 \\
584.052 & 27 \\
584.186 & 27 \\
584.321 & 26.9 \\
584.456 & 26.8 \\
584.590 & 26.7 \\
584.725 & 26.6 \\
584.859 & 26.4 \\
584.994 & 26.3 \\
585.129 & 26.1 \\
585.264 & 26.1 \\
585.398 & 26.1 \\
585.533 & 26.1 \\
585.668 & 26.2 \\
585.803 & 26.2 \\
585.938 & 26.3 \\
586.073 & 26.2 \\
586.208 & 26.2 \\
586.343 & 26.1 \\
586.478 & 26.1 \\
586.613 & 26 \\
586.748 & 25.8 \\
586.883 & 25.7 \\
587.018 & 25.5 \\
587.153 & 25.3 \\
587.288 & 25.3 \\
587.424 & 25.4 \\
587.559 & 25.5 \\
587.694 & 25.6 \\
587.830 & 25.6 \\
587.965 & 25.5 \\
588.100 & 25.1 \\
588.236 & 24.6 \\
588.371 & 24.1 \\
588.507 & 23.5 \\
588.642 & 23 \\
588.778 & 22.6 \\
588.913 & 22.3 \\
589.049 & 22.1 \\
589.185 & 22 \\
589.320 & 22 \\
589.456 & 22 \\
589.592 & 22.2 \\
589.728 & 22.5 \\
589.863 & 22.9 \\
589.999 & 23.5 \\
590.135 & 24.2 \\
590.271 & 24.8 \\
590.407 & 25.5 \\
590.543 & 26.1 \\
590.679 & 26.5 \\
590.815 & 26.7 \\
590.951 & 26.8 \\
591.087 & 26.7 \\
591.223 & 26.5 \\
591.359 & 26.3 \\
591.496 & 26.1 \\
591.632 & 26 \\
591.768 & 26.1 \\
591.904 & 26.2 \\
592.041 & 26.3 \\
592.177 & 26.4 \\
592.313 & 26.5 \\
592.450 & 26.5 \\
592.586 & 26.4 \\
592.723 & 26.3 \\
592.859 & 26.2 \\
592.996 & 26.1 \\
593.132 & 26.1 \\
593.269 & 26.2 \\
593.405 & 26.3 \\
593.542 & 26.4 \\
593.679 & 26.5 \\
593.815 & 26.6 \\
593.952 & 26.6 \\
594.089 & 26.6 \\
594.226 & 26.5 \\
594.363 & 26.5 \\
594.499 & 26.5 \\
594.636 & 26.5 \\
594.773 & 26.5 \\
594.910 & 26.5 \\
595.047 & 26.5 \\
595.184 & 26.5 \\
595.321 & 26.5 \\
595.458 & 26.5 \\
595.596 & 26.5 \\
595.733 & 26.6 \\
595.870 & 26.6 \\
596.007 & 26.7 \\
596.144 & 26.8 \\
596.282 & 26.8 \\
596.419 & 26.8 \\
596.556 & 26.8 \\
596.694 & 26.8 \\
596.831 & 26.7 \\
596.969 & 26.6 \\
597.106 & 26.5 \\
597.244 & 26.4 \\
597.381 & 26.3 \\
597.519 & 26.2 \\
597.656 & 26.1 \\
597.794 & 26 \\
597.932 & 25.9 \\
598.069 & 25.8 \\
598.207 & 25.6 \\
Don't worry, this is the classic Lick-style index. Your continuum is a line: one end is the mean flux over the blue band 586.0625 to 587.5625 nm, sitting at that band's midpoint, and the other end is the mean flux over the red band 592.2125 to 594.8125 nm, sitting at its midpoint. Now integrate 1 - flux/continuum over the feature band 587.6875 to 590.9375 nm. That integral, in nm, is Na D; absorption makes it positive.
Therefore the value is 0.25 nm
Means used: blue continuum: 25.8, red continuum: 26.4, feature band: 24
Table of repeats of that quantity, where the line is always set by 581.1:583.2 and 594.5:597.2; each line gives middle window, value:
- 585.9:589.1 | 0.195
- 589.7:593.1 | 0.101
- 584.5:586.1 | 0.019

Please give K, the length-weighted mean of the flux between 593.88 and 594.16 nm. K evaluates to 26.5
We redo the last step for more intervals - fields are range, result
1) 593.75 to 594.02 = 26.6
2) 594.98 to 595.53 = 26.5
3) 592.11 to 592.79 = 26.4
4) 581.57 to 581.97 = 26.2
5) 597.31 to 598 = 26.1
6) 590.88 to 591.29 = 26.7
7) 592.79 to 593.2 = 26.2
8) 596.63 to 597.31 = 26.6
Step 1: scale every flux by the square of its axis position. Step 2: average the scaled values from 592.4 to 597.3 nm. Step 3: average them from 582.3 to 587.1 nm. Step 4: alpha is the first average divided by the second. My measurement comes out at 1.0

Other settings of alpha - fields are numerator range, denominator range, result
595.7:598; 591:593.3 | 1.02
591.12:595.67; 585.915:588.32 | 1.05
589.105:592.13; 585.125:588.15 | 0.98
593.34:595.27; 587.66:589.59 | 1.15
